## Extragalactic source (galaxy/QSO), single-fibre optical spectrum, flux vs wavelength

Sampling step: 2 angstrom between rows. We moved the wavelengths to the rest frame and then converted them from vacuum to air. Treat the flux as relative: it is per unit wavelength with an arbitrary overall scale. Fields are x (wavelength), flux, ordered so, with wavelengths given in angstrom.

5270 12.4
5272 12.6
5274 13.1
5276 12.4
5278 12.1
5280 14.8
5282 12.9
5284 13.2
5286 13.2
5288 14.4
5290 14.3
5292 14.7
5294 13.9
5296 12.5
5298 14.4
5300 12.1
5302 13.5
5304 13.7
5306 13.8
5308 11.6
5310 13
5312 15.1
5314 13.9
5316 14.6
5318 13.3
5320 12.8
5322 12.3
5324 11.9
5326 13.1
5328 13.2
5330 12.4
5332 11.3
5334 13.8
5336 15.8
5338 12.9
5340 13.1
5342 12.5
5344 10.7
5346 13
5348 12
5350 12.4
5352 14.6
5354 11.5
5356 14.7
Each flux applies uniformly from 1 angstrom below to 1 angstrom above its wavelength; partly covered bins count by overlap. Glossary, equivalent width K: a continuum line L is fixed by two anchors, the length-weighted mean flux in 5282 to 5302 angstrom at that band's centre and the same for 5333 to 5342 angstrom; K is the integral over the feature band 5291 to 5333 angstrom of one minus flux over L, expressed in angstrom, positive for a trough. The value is 1.4 angstrom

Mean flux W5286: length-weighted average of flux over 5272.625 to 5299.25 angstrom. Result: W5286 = 13.5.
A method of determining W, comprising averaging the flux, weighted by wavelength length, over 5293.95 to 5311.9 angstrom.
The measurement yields 13.2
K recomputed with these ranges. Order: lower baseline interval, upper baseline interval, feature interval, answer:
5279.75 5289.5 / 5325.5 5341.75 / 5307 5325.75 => 0.2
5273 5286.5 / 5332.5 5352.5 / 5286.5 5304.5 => -0.9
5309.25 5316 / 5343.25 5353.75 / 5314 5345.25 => 1.0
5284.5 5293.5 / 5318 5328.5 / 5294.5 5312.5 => 0.3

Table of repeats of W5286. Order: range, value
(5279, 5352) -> 13.2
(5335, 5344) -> 13.3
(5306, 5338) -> 13.2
